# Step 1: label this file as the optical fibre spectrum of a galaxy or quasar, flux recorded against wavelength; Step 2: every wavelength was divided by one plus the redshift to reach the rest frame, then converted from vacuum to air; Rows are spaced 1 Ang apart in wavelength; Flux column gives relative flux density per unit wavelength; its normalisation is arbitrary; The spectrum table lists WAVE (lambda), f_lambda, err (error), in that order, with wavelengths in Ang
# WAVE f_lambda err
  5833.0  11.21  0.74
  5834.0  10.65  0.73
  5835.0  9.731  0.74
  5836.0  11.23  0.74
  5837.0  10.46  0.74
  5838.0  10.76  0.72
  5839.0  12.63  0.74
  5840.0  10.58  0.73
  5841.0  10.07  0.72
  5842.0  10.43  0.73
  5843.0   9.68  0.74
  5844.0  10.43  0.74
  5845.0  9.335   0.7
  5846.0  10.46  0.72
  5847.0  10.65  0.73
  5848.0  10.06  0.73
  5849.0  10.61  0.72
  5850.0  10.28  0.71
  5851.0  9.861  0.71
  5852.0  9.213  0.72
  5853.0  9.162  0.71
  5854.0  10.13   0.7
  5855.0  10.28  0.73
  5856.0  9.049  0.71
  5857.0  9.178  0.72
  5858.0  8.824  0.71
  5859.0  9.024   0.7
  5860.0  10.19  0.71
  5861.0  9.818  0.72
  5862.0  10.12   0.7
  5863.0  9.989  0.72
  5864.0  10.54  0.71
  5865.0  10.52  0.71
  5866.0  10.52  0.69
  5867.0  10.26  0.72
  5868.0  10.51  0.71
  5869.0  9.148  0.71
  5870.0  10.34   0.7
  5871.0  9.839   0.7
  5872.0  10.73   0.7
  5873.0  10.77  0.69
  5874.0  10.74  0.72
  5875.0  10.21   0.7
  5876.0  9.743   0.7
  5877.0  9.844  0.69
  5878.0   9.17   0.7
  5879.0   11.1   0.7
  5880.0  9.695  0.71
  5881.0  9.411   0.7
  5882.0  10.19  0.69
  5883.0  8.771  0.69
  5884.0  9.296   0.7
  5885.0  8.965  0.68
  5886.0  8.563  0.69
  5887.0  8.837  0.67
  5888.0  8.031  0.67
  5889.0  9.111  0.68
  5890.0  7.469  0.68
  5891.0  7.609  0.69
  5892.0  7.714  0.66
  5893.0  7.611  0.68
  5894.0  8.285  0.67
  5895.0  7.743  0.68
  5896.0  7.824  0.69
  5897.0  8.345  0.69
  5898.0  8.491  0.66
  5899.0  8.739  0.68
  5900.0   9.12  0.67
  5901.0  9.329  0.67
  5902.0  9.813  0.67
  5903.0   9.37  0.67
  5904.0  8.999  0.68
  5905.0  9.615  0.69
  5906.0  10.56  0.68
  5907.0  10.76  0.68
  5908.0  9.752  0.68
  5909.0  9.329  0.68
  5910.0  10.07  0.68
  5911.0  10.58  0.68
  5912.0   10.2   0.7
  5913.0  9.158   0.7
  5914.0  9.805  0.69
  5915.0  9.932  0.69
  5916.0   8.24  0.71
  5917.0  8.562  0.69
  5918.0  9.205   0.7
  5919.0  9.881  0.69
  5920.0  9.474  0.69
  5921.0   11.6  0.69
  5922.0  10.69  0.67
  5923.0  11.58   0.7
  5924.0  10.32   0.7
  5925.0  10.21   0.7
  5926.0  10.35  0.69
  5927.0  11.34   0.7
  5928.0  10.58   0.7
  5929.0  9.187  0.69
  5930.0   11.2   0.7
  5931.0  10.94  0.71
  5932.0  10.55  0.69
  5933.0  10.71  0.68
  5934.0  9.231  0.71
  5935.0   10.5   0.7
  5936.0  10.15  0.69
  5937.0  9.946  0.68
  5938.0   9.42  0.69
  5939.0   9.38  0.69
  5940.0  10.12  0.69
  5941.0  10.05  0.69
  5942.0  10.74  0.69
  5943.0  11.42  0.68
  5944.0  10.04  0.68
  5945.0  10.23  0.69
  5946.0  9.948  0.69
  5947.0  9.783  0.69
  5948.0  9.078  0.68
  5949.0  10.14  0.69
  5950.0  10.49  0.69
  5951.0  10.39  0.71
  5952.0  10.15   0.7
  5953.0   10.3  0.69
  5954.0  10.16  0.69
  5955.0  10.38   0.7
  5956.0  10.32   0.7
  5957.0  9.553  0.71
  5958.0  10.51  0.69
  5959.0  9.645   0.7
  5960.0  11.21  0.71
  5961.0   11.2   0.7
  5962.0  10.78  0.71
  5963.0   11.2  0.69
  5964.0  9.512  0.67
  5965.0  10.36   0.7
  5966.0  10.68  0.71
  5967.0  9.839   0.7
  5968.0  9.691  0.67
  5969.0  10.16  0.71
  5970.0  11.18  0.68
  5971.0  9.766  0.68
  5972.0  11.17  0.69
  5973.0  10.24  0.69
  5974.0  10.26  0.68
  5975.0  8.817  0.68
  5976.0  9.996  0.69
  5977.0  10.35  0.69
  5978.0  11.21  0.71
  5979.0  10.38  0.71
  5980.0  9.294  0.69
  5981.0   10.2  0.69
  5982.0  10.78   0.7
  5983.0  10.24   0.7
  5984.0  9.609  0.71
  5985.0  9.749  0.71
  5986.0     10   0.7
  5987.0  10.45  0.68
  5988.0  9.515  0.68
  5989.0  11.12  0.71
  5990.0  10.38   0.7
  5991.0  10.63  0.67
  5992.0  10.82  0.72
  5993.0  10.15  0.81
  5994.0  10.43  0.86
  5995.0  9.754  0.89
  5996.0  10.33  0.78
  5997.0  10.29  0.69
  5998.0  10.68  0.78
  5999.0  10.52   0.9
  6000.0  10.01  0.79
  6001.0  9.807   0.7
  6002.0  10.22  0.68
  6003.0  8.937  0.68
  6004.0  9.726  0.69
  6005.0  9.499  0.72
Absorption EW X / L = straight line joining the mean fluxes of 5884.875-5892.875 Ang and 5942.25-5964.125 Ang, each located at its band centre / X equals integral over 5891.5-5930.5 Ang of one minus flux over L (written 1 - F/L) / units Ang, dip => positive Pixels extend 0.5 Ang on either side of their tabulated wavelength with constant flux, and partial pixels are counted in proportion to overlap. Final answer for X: -2.7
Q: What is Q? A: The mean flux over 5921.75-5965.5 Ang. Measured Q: 10.3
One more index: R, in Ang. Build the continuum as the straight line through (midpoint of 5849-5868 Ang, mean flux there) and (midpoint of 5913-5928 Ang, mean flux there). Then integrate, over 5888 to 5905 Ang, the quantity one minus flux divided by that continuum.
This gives 2.6 Ang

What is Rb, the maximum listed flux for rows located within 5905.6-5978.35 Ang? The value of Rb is 11.6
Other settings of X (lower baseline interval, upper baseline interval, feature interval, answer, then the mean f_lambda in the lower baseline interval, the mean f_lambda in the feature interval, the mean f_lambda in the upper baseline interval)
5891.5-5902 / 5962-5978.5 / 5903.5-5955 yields -4.9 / 8.39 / 10.1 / 10.3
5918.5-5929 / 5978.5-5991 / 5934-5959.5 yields 0.7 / 10.5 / 10.1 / 10.2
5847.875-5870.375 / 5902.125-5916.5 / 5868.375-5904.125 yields 2.4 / 9.89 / 9.14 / 9.74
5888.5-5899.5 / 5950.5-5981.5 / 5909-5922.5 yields -1.6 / 8.09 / 9.78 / 10.3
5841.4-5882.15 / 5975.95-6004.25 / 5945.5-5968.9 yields -0.2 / 10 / 10.2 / 10.2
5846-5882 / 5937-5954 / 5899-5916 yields 0.6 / 10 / 9.7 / 10.1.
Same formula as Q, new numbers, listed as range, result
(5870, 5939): 9.61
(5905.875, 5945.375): 10.1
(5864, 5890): 9.74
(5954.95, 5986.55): 10.3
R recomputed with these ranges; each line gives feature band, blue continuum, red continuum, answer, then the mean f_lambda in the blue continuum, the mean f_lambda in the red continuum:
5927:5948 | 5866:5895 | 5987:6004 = -0.92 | 9.35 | 10.2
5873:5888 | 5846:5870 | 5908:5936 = 0.60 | 9.93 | 10.1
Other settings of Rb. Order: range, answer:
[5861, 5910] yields 11.1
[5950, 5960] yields 11.21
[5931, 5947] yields 11.42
